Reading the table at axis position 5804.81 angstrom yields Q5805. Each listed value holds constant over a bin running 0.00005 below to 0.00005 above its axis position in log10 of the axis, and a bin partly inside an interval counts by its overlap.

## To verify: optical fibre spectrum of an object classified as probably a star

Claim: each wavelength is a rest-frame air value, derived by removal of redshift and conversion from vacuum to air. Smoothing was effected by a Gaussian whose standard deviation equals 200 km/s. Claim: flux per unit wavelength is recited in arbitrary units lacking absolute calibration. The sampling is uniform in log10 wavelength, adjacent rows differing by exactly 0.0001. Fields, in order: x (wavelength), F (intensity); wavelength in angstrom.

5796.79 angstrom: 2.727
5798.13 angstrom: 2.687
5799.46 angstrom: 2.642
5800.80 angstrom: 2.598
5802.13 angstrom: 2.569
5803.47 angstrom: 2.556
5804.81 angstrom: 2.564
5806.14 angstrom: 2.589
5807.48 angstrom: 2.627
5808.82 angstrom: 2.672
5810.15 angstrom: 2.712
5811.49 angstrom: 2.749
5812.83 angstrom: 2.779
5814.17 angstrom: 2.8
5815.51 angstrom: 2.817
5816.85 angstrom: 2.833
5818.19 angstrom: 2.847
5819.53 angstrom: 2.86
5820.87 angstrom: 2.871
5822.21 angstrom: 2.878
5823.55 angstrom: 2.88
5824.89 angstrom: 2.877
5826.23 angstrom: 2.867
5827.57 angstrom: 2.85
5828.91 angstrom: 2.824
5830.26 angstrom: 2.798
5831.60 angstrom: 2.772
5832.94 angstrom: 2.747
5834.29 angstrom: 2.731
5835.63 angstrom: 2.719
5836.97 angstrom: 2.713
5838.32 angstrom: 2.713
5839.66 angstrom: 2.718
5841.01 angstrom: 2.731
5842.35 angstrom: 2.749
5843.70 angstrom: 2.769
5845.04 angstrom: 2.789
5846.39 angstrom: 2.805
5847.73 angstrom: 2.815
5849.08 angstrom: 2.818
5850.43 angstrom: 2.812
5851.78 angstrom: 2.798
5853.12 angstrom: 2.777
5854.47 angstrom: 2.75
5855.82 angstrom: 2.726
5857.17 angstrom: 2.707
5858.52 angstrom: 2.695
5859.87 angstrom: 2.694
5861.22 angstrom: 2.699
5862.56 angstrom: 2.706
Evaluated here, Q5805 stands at 2.564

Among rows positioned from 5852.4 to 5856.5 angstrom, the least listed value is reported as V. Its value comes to 2.726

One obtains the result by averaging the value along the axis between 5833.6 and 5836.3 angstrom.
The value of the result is 2.72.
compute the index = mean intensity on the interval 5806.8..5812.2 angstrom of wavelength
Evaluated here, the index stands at 2.69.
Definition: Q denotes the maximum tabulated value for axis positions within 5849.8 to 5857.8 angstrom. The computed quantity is 2.812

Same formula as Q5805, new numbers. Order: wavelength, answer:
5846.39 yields 2.805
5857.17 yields 2.707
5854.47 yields 2.75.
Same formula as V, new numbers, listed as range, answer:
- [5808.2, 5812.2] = 2.672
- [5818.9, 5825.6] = 2.86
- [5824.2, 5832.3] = 2.772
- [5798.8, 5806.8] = 2.556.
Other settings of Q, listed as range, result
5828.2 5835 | 2.824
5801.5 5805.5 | 2.569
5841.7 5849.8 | 2.818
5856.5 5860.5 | 2.707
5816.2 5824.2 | 2.88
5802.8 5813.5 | 2.779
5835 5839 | 2.719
